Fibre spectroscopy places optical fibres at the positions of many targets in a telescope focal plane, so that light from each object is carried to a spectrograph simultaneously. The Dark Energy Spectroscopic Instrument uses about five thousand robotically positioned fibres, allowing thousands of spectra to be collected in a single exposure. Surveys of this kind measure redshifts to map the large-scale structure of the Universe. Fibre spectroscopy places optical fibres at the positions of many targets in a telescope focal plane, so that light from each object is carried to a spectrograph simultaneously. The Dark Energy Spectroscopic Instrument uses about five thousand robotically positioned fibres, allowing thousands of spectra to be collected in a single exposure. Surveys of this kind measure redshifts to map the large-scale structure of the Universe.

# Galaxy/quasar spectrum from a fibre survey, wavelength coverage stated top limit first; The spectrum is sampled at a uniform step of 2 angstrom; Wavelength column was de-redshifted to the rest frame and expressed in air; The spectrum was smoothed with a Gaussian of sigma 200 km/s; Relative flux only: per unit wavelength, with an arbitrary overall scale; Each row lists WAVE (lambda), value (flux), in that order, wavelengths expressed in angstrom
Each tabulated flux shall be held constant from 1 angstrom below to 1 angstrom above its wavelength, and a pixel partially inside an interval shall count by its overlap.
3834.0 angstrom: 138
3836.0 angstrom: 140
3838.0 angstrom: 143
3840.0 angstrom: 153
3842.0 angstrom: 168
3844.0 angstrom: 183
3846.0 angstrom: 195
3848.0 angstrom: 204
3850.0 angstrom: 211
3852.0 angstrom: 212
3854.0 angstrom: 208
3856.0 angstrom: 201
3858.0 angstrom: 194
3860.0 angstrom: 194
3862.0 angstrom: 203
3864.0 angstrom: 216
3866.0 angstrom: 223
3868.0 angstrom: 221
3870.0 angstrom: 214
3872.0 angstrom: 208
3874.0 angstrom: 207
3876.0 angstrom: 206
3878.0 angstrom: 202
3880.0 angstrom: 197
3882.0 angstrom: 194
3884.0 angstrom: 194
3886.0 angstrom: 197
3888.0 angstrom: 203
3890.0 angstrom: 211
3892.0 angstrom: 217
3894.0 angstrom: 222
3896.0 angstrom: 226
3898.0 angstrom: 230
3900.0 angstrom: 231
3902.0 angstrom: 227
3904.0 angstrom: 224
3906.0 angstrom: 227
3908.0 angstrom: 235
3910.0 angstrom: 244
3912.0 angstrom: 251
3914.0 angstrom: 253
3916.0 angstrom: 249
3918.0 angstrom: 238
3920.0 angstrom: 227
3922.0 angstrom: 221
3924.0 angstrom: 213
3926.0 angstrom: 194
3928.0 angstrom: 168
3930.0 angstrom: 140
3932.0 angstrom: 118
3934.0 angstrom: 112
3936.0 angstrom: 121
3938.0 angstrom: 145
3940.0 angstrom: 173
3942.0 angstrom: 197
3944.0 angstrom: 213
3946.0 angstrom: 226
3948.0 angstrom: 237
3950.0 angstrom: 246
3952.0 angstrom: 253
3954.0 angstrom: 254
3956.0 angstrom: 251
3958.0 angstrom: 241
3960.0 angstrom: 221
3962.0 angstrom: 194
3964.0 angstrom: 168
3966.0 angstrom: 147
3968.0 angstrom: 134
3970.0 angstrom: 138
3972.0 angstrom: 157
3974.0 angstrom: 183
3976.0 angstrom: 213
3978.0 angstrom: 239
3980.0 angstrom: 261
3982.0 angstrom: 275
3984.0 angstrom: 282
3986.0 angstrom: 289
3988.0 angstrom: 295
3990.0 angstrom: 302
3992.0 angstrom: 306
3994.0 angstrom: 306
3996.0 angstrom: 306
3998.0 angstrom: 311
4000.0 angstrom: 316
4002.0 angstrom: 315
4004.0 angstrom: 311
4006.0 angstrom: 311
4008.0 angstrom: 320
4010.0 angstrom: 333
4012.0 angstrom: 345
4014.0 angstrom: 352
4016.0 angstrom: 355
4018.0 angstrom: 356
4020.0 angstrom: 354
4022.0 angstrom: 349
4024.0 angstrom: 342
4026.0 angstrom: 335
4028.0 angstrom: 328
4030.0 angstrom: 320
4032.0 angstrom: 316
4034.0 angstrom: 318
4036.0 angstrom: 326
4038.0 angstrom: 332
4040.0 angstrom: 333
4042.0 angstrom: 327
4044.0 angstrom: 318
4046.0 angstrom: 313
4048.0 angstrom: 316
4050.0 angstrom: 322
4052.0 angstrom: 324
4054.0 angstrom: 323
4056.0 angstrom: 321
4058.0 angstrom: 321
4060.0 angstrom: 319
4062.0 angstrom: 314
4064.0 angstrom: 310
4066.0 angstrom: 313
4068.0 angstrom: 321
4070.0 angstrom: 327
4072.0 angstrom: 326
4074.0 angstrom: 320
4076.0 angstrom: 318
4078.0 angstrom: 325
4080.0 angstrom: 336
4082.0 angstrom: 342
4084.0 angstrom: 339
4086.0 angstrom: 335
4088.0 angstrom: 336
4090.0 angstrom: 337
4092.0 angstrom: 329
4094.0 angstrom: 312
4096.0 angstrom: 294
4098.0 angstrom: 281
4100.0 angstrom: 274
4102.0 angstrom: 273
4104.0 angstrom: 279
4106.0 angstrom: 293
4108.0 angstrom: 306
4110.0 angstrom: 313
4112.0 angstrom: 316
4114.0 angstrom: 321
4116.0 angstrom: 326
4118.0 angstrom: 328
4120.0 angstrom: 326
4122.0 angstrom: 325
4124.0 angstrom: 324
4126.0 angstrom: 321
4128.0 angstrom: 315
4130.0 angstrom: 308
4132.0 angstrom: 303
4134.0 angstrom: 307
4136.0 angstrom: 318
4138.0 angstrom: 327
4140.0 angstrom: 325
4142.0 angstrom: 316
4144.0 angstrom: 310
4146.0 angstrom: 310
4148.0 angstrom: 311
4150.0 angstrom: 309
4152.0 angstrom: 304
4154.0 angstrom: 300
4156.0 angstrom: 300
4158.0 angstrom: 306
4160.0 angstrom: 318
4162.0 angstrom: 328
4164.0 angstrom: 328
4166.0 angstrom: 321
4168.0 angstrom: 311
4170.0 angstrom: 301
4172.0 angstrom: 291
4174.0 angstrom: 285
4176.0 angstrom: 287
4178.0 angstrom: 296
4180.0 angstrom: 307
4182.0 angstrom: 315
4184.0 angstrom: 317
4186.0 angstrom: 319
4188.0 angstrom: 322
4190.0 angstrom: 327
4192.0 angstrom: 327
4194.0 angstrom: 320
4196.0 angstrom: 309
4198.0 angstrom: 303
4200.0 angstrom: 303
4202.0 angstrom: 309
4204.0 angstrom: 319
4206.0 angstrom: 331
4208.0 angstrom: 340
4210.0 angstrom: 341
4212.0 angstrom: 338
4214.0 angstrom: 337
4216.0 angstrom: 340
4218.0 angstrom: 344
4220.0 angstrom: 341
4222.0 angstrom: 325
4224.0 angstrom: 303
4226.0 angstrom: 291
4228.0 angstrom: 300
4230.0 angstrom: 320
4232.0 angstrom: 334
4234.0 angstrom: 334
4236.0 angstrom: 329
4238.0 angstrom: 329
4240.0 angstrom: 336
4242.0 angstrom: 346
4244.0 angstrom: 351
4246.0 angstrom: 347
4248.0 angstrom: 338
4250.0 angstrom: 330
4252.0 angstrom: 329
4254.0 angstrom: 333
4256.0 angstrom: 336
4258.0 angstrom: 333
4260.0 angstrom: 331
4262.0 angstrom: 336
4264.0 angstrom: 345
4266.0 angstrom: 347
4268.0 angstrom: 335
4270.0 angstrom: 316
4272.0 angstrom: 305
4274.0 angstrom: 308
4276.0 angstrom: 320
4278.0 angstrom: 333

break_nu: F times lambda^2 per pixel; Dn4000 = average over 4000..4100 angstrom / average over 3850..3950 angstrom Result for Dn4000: 1.70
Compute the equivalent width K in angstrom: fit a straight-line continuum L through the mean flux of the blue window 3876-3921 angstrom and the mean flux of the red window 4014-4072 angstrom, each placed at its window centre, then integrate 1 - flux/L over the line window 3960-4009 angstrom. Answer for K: 5.8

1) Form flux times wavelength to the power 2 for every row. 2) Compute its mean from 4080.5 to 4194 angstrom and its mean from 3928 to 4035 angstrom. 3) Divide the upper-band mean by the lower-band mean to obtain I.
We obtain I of 1.31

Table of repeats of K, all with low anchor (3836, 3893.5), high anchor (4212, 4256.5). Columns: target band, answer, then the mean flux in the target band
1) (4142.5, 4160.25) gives -0.4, 307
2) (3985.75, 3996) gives -2.4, 301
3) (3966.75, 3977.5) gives 3.1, 168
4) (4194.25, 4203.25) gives 0.3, 308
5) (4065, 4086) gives -4.1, 327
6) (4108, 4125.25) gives -2.0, 321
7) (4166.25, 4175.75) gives 0.3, 298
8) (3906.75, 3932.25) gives 0.4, 215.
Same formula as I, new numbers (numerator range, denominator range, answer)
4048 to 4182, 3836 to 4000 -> 1.61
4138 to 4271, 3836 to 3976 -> 1.85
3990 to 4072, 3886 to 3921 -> 1.51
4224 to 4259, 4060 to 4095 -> 1.10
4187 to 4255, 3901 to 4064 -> 1.39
